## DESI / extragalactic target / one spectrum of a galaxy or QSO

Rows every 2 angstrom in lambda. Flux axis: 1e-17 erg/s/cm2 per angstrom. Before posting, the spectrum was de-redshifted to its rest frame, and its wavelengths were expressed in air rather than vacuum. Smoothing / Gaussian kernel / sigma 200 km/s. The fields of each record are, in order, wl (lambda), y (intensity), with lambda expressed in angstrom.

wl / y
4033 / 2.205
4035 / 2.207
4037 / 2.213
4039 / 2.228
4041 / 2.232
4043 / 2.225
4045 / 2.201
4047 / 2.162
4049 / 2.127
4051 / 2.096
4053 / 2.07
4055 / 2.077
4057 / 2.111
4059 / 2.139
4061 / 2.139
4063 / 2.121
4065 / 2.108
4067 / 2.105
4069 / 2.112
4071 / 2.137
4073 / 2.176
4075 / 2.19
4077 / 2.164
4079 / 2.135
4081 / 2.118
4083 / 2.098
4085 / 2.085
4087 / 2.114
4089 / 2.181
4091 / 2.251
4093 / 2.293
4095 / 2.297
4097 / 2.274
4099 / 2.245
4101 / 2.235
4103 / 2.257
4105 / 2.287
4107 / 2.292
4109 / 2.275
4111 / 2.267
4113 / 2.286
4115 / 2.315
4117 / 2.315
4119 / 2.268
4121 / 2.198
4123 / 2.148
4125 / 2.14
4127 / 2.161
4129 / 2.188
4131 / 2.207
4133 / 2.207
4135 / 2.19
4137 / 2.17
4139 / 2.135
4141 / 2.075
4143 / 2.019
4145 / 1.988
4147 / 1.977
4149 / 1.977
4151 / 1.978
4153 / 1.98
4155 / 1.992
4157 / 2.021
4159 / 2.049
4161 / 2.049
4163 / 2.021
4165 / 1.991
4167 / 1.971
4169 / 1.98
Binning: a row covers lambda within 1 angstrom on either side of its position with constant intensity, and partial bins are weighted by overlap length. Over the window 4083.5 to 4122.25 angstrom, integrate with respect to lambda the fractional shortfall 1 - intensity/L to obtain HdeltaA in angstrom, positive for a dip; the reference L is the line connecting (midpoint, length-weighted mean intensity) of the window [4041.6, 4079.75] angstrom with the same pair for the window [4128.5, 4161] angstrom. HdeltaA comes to -2.6 angstrom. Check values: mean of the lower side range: 2.14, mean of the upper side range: 2.07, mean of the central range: 2.25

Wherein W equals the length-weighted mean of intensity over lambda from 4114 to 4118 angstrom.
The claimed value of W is 2.31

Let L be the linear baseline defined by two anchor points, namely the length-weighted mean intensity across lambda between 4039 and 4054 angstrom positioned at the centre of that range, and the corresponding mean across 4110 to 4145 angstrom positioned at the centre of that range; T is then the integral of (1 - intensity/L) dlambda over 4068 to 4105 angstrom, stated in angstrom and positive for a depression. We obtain -0.24 angstrom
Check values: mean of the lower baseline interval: 2.16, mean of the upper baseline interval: 2.19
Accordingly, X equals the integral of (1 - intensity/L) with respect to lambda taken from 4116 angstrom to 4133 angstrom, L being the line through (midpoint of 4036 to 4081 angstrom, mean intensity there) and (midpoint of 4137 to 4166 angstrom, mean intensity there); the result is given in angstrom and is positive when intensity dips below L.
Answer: -1.2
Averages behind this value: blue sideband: 2.15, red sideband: 2.02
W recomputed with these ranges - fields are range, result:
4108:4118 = 2.29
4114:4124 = 2.25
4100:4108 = 2.27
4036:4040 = 2.22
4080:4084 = 2.11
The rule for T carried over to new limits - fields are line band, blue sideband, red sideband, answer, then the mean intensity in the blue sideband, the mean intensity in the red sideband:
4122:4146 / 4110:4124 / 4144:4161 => -0.03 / 2.26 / 2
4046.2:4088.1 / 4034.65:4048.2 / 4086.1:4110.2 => 1.97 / 2.21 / 2.25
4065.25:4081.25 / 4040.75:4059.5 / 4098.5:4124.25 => 0.32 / 2.14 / 2.26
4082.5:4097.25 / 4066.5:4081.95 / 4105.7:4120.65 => 0.01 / 2.14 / 2.28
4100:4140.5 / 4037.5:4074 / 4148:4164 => -3.32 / 2.14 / 2.01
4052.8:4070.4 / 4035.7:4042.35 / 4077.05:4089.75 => 0.50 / 2.22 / 2.12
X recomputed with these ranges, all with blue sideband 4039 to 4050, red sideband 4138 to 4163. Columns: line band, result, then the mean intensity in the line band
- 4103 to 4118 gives -1.46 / 2.29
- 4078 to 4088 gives 0.09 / 2.11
